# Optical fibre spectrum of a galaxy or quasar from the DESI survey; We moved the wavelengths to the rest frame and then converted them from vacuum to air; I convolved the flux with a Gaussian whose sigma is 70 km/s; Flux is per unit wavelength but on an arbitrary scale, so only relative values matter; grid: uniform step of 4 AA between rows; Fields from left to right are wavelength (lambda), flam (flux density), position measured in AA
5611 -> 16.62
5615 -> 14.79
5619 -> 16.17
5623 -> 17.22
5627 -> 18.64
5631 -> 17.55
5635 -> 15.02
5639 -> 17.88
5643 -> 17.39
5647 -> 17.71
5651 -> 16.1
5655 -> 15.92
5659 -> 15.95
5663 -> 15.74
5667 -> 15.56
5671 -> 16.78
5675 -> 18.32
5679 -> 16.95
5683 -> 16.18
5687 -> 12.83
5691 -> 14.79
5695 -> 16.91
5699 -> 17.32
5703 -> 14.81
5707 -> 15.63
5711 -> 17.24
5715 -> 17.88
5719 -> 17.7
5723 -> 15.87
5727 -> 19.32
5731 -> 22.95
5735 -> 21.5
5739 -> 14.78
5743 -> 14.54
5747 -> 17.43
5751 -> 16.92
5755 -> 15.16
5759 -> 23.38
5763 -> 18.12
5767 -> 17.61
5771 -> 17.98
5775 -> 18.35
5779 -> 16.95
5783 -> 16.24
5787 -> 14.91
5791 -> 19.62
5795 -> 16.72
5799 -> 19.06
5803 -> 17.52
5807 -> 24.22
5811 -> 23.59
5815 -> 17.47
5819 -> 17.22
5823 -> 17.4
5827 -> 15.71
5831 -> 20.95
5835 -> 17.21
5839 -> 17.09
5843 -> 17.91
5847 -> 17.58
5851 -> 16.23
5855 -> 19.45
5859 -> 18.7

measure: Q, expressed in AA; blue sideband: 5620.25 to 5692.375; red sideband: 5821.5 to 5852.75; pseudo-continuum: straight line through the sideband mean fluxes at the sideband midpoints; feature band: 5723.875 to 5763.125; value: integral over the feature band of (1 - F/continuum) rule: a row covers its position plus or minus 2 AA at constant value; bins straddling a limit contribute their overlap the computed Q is -3.16 AA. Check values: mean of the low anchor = 16.5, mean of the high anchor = 17.5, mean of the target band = 18.4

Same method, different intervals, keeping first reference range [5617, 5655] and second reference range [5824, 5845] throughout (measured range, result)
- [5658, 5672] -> 1.0 AA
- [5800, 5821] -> -2.7 AA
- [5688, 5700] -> 0.9 AA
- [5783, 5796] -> 0.4 AA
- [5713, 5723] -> 0.0 AA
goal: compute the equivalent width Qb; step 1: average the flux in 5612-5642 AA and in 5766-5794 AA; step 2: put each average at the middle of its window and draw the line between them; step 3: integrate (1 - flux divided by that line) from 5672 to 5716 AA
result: 2.0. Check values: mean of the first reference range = 16.8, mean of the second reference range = 17.3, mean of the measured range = 16.2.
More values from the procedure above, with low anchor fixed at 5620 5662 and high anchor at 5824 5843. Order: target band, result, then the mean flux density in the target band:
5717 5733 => -1.57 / 19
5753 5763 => -0.94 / 19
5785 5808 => -1.12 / 18.4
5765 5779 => -0.29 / 17.8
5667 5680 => -0.05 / 17.1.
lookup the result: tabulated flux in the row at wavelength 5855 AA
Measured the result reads 19.45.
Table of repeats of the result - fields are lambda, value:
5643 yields 17.39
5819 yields 17.22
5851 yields 16.23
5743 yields 14.54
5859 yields 18.7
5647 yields 17.71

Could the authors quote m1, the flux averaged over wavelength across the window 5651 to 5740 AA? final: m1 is 16.9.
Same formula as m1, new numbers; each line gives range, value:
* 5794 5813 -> 20.4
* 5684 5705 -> 15.4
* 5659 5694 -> 15.9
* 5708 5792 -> 17.8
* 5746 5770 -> 18.1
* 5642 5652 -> 17.1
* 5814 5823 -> 17.3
